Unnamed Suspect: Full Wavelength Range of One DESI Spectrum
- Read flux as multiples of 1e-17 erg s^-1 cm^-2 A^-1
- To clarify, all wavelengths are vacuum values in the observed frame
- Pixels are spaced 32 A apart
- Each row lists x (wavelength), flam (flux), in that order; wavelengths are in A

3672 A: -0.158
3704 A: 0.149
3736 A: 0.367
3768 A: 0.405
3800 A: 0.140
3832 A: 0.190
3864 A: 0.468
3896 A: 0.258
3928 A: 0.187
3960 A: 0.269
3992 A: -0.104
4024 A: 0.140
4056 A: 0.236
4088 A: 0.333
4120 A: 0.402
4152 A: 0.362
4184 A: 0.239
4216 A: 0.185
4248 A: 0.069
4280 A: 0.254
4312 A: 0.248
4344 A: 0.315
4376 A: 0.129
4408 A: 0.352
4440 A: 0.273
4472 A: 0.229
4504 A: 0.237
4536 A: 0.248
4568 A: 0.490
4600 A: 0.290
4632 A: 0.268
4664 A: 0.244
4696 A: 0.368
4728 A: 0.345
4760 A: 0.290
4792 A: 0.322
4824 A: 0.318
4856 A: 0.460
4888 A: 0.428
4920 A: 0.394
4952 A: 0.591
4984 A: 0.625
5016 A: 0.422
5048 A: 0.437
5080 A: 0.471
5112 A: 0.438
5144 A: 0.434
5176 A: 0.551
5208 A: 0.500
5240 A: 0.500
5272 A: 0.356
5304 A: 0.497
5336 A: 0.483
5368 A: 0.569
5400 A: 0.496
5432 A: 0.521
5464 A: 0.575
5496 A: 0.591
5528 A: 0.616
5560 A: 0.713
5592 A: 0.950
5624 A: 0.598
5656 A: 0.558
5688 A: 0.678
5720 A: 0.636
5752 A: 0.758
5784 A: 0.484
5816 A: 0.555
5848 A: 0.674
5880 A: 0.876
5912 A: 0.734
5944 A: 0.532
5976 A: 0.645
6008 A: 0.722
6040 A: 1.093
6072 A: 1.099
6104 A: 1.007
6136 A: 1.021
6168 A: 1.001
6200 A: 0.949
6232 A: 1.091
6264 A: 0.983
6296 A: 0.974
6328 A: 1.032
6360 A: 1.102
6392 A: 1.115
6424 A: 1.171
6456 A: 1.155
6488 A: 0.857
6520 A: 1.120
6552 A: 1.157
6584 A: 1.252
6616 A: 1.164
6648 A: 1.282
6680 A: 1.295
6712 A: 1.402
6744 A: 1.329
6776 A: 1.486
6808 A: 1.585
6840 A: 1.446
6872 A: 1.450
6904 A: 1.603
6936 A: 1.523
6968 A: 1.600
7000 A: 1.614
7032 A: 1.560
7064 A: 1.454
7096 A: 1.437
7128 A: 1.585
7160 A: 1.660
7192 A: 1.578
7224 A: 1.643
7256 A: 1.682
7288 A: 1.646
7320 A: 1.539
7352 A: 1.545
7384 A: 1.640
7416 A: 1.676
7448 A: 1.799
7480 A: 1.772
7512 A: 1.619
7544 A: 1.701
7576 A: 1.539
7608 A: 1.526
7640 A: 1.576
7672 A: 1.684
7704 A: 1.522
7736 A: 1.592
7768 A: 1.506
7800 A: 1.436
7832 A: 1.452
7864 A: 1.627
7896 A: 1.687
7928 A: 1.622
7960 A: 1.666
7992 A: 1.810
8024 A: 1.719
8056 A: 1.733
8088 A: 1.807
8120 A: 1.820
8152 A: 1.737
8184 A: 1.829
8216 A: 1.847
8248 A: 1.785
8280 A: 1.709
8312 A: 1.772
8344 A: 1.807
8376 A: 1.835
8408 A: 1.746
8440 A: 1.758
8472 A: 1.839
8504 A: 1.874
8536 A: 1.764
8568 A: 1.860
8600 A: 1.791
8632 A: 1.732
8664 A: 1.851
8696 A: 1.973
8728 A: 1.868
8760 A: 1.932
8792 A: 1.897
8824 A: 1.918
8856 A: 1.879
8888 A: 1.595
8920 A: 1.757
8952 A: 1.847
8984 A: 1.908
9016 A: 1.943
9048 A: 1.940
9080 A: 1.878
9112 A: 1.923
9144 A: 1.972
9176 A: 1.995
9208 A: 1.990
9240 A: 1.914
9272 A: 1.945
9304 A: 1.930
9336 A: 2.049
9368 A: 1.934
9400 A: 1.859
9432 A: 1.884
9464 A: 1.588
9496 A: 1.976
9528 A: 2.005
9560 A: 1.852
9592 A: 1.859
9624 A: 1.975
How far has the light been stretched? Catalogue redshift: 0.509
